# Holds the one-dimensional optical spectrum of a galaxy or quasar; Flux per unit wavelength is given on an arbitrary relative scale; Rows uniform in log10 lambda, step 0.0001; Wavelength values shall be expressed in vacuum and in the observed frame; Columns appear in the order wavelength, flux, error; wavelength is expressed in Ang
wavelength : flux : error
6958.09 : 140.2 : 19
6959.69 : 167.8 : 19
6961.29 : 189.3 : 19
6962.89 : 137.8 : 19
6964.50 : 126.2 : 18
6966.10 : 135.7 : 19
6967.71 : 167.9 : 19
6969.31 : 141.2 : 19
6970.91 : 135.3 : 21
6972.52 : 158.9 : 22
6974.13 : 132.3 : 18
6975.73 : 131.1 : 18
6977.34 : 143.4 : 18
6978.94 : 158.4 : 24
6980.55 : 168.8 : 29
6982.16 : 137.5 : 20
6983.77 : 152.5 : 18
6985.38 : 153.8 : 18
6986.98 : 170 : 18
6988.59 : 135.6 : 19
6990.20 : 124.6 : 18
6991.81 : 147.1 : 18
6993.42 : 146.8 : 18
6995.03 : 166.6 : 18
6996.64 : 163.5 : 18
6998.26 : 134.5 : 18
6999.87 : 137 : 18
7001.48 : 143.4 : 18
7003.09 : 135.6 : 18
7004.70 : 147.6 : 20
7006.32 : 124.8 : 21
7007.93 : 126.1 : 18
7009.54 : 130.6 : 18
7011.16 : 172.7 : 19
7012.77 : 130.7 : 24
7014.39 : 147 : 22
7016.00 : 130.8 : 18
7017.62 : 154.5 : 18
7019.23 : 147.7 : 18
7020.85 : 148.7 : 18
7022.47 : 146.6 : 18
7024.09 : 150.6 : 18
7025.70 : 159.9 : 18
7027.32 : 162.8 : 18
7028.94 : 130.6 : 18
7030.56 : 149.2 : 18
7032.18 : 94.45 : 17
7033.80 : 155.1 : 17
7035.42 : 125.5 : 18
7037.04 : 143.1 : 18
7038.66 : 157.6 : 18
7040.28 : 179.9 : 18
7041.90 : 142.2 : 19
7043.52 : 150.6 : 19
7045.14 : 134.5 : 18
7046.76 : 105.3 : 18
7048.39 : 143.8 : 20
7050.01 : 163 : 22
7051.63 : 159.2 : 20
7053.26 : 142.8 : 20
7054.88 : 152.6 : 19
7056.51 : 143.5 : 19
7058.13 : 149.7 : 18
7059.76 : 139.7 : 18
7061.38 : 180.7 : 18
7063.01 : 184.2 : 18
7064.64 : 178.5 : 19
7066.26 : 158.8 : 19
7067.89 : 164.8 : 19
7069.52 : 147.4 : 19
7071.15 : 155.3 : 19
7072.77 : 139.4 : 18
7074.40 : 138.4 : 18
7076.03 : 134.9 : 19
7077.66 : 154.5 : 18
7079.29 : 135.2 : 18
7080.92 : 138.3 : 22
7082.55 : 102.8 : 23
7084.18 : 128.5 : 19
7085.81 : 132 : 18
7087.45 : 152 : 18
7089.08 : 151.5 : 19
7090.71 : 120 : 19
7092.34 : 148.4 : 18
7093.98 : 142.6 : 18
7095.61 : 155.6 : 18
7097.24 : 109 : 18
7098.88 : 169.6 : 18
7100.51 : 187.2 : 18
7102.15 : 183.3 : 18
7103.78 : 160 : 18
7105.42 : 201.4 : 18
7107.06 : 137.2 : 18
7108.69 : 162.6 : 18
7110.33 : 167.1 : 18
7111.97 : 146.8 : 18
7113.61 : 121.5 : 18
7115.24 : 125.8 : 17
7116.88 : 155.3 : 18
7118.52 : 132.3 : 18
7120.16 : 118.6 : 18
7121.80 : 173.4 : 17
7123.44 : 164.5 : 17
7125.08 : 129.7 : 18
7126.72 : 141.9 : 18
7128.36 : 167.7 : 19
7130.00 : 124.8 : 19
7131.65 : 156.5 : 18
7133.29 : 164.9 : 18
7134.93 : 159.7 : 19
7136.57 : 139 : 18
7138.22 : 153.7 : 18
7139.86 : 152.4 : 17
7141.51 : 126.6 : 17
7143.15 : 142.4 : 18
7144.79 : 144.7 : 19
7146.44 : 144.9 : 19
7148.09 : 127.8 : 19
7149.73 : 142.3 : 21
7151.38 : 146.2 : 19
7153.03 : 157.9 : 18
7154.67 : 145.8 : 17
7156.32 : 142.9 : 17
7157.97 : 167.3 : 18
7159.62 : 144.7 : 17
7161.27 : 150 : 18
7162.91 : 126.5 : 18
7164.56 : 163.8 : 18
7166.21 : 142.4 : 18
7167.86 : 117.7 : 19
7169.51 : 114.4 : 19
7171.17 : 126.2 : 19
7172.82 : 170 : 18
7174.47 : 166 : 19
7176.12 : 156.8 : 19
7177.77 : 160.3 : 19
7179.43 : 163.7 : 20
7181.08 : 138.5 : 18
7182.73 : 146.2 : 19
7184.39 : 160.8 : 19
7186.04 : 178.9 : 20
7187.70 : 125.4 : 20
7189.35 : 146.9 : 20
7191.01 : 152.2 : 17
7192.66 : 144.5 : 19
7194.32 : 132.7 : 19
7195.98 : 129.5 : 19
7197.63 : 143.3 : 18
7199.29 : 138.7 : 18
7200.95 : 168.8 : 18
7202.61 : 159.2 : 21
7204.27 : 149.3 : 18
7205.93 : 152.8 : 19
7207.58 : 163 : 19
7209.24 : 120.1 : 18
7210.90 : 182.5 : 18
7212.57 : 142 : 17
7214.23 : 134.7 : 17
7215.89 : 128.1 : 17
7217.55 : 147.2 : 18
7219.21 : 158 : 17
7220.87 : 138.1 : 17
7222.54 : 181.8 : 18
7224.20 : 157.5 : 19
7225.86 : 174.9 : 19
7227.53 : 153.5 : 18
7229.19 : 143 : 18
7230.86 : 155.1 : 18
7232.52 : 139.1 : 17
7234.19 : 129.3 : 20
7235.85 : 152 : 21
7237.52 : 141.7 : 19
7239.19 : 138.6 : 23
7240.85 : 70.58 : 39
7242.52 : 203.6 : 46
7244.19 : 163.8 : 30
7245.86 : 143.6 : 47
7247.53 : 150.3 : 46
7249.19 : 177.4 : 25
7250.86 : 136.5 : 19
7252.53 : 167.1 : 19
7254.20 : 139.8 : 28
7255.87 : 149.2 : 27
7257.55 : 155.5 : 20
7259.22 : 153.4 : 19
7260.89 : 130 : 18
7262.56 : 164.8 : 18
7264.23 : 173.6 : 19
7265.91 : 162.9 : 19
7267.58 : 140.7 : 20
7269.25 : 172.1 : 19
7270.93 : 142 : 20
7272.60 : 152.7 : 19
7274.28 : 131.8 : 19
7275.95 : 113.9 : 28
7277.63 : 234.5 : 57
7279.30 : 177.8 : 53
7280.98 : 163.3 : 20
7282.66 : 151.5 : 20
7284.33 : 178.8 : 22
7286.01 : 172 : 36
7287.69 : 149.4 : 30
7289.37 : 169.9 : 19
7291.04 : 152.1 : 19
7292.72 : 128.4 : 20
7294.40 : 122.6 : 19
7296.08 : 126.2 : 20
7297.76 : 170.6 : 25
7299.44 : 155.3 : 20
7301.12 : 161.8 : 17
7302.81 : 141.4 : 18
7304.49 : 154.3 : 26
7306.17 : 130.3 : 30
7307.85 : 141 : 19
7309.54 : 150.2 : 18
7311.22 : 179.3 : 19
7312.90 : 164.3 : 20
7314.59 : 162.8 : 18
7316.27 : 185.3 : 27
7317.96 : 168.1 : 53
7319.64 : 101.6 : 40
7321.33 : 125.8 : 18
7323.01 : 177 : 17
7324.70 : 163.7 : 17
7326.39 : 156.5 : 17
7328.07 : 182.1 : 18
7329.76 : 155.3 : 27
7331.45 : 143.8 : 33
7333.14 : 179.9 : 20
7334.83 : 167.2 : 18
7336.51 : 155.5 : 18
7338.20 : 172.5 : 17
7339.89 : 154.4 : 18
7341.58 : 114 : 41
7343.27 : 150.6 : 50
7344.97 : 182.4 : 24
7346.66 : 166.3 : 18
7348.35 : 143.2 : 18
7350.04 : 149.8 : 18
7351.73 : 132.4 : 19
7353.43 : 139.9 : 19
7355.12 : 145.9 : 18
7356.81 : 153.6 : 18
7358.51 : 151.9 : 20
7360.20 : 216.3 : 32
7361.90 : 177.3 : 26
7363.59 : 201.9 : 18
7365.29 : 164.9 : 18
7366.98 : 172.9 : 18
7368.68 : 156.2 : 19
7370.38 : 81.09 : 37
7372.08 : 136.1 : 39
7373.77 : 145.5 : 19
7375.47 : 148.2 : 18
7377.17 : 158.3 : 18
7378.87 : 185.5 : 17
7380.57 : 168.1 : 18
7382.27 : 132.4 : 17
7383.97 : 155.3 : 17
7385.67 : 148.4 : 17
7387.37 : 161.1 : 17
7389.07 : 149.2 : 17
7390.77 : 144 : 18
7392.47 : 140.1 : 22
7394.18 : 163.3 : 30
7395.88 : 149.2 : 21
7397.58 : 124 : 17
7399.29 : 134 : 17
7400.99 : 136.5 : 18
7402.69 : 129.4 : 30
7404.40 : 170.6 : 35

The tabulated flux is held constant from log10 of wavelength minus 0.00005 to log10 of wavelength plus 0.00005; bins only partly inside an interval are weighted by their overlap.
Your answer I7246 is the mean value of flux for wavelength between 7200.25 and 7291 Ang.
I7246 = 154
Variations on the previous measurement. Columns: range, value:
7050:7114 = 151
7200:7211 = 155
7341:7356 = 148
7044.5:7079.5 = 151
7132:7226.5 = 148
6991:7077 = 147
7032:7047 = 142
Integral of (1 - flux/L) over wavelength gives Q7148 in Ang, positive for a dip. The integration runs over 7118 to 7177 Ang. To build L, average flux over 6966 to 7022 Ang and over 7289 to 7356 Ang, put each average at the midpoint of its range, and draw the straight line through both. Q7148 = 1.2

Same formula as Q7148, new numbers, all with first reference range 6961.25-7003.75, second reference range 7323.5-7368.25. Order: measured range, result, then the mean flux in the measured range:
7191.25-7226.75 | 1.3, 150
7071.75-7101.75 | 1.8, 142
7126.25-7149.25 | 1.0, 146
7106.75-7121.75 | 0.9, 143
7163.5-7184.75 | 0.9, 148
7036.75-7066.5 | -0.8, 153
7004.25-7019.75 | 0.7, 141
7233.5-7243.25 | 1.1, 139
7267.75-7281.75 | -0.1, 160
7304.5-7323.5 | 0.9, 153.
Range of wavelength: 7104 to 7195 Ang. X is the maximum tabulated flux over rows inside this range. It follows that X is 201.4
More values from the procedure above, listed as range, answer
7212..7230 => 181.8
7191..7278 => 234.5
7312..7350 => 185.3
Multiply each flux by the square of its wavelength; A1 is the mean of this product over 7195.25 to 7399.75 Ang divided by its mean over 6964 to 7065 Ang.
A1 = 1.13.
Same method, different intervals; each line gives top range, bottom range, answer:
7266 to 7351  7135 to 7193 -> 1.10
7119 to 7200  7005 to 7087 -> 1.04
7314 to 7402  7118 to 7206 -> 1.11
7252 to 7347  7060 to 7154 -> 1.11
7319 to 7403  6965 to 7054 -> 1.16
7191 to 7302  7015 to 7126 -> 1.08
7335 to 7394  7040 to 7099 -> 1.15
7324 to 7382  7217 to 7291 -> 1.05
